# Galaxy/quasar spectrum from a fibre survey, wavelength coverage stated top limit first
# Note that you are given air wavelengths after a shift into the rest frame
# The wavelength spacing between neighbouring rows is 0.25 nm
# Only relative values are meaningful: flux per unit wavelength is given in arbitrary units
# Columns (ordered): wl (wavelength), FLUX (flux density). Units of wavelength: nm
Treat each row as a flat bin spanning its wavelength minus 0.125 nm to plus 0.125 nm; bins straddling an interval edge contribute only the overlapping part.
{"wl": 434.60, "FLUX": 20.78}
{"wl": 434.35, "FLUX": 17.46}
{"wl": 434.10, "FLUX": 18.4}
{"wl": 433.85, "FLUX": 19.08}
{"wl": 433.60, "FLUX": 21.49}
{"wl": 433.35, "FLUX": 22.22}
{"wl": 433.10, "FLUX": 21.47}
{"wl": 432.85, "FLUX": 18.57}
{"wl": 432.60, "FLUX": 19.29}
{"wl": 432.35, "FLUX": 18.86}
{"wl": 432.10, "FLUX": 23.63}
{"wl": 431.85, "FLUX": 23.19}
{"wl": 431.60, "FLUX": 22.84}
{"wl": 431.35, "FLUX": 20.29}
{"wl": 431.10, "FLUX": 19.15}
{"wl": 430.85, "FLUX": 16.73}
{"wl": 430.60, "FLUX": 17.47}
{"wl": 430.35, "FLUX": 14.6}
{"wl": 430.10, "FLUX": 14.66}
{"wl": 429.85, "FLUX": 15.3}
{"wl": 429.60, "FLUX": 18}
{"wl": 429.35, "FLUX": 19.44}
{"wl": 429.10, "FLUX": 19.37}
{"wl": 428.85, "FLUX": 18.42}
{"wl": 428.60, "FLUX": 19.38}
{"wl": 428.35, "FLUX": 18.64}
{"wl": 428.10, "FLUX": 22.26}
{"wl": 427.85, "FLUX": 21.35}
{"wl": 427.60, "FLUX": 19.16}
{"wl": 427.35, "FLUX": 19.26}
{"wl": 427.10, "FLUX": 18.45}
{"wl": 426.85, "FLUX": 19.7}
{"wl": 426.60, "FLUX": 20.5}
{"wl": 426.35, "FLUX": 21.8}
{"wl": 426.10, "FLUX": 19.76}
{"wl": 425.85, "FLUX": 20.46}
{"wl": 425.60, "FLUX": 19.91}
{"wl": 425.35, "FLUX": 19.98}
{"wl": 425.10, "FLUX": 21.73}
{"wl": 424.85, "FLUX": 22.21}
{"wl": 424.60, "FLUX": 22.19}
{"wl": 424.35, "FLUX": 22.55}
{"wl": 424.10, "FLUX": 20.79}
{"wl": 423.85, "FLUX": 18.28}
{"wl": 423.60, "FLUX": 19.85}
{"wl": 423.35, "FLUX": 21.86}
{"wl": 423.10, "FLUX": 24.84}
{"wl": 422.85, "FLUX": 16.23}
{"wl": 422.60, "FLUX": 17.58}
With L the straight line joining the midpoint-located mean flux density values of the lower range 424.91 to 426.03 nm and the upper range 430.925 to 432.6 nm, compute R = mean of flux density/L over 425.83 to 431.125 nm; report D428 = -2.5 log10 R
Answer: 0.11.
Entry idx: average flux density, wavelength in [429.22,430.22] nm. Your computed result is 16.9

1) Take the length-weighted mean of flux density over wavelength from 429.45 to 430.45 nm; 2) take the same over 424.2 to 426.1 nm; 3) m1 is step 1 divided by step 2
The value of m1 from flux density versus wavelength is 0.7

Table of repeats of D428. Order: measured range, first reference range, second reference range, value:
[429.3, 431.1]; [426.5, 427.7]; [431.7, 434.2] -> 0.20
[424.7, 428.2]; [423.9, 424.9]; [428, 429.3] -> 0.01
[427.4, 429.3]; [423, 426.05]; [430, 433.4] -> 0.03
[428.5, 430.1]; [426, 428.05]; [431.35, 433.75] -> 0.14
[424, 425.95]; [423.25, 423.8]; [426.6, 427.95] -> -0.06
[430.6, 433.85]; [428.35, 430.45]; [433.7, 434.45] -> -0.13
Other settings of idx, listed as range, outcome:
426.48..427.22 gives 19.6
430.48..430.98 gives 17.1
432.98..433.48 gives 21.8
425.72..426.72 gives 20.6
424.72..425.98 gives 20.9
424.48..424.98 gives 22.2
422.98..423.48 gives 23.3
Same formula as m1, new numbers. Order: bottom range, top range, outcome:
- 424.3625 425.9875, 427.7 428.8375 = 0.95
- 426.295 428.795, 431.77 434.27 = 1.03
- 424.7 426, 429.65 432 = 0.88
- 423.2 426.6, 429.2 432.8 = 0.90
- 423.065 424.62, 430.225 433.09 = 0.92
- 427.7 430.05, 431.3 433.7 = 1.12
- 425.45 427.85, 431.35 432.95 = 1.05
